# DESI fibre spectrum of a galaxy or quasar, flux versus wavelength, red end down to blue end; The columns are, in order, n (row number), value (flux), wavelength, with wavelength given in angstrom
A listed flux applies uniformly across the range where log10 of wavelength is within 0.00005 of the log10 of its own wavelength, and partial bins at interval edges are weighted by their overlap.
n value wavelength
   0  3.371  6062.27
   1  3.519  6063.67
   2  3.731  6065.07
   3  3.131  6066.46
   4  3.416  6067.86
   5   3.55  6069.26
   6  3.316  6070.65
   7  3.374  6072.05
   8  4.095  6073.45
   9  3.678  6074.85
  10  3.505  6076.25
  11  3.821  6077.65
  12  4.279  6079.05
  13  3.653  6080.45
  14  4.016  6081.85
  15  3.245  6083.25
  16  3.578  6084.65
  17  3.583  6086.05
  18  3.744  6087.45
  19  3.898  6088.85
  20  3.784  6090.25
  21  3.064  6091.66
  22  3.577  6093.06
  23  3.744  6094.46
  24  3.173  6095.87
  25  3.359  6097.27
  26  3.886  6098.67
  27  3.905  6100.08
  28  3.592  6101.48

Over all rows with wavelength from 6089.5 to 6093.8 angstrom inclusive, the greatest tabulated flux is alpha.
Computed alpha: 3.784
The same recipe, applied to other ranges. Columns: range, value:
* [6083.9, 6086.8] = 3.583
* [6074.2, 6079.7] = 4.279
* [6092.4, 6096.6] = 3.744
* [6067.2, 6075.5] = 4.095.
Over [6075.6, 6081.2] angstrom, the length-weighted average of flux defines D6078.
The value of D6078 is 3.82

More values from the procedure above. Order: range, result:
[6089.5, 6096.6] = 3.47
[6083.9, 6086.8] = 3.58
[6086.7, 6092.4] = 3.62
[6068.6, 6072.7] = 3.42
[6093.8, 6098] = 3.43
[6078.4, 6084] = 3.79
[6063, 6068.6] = 3.45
